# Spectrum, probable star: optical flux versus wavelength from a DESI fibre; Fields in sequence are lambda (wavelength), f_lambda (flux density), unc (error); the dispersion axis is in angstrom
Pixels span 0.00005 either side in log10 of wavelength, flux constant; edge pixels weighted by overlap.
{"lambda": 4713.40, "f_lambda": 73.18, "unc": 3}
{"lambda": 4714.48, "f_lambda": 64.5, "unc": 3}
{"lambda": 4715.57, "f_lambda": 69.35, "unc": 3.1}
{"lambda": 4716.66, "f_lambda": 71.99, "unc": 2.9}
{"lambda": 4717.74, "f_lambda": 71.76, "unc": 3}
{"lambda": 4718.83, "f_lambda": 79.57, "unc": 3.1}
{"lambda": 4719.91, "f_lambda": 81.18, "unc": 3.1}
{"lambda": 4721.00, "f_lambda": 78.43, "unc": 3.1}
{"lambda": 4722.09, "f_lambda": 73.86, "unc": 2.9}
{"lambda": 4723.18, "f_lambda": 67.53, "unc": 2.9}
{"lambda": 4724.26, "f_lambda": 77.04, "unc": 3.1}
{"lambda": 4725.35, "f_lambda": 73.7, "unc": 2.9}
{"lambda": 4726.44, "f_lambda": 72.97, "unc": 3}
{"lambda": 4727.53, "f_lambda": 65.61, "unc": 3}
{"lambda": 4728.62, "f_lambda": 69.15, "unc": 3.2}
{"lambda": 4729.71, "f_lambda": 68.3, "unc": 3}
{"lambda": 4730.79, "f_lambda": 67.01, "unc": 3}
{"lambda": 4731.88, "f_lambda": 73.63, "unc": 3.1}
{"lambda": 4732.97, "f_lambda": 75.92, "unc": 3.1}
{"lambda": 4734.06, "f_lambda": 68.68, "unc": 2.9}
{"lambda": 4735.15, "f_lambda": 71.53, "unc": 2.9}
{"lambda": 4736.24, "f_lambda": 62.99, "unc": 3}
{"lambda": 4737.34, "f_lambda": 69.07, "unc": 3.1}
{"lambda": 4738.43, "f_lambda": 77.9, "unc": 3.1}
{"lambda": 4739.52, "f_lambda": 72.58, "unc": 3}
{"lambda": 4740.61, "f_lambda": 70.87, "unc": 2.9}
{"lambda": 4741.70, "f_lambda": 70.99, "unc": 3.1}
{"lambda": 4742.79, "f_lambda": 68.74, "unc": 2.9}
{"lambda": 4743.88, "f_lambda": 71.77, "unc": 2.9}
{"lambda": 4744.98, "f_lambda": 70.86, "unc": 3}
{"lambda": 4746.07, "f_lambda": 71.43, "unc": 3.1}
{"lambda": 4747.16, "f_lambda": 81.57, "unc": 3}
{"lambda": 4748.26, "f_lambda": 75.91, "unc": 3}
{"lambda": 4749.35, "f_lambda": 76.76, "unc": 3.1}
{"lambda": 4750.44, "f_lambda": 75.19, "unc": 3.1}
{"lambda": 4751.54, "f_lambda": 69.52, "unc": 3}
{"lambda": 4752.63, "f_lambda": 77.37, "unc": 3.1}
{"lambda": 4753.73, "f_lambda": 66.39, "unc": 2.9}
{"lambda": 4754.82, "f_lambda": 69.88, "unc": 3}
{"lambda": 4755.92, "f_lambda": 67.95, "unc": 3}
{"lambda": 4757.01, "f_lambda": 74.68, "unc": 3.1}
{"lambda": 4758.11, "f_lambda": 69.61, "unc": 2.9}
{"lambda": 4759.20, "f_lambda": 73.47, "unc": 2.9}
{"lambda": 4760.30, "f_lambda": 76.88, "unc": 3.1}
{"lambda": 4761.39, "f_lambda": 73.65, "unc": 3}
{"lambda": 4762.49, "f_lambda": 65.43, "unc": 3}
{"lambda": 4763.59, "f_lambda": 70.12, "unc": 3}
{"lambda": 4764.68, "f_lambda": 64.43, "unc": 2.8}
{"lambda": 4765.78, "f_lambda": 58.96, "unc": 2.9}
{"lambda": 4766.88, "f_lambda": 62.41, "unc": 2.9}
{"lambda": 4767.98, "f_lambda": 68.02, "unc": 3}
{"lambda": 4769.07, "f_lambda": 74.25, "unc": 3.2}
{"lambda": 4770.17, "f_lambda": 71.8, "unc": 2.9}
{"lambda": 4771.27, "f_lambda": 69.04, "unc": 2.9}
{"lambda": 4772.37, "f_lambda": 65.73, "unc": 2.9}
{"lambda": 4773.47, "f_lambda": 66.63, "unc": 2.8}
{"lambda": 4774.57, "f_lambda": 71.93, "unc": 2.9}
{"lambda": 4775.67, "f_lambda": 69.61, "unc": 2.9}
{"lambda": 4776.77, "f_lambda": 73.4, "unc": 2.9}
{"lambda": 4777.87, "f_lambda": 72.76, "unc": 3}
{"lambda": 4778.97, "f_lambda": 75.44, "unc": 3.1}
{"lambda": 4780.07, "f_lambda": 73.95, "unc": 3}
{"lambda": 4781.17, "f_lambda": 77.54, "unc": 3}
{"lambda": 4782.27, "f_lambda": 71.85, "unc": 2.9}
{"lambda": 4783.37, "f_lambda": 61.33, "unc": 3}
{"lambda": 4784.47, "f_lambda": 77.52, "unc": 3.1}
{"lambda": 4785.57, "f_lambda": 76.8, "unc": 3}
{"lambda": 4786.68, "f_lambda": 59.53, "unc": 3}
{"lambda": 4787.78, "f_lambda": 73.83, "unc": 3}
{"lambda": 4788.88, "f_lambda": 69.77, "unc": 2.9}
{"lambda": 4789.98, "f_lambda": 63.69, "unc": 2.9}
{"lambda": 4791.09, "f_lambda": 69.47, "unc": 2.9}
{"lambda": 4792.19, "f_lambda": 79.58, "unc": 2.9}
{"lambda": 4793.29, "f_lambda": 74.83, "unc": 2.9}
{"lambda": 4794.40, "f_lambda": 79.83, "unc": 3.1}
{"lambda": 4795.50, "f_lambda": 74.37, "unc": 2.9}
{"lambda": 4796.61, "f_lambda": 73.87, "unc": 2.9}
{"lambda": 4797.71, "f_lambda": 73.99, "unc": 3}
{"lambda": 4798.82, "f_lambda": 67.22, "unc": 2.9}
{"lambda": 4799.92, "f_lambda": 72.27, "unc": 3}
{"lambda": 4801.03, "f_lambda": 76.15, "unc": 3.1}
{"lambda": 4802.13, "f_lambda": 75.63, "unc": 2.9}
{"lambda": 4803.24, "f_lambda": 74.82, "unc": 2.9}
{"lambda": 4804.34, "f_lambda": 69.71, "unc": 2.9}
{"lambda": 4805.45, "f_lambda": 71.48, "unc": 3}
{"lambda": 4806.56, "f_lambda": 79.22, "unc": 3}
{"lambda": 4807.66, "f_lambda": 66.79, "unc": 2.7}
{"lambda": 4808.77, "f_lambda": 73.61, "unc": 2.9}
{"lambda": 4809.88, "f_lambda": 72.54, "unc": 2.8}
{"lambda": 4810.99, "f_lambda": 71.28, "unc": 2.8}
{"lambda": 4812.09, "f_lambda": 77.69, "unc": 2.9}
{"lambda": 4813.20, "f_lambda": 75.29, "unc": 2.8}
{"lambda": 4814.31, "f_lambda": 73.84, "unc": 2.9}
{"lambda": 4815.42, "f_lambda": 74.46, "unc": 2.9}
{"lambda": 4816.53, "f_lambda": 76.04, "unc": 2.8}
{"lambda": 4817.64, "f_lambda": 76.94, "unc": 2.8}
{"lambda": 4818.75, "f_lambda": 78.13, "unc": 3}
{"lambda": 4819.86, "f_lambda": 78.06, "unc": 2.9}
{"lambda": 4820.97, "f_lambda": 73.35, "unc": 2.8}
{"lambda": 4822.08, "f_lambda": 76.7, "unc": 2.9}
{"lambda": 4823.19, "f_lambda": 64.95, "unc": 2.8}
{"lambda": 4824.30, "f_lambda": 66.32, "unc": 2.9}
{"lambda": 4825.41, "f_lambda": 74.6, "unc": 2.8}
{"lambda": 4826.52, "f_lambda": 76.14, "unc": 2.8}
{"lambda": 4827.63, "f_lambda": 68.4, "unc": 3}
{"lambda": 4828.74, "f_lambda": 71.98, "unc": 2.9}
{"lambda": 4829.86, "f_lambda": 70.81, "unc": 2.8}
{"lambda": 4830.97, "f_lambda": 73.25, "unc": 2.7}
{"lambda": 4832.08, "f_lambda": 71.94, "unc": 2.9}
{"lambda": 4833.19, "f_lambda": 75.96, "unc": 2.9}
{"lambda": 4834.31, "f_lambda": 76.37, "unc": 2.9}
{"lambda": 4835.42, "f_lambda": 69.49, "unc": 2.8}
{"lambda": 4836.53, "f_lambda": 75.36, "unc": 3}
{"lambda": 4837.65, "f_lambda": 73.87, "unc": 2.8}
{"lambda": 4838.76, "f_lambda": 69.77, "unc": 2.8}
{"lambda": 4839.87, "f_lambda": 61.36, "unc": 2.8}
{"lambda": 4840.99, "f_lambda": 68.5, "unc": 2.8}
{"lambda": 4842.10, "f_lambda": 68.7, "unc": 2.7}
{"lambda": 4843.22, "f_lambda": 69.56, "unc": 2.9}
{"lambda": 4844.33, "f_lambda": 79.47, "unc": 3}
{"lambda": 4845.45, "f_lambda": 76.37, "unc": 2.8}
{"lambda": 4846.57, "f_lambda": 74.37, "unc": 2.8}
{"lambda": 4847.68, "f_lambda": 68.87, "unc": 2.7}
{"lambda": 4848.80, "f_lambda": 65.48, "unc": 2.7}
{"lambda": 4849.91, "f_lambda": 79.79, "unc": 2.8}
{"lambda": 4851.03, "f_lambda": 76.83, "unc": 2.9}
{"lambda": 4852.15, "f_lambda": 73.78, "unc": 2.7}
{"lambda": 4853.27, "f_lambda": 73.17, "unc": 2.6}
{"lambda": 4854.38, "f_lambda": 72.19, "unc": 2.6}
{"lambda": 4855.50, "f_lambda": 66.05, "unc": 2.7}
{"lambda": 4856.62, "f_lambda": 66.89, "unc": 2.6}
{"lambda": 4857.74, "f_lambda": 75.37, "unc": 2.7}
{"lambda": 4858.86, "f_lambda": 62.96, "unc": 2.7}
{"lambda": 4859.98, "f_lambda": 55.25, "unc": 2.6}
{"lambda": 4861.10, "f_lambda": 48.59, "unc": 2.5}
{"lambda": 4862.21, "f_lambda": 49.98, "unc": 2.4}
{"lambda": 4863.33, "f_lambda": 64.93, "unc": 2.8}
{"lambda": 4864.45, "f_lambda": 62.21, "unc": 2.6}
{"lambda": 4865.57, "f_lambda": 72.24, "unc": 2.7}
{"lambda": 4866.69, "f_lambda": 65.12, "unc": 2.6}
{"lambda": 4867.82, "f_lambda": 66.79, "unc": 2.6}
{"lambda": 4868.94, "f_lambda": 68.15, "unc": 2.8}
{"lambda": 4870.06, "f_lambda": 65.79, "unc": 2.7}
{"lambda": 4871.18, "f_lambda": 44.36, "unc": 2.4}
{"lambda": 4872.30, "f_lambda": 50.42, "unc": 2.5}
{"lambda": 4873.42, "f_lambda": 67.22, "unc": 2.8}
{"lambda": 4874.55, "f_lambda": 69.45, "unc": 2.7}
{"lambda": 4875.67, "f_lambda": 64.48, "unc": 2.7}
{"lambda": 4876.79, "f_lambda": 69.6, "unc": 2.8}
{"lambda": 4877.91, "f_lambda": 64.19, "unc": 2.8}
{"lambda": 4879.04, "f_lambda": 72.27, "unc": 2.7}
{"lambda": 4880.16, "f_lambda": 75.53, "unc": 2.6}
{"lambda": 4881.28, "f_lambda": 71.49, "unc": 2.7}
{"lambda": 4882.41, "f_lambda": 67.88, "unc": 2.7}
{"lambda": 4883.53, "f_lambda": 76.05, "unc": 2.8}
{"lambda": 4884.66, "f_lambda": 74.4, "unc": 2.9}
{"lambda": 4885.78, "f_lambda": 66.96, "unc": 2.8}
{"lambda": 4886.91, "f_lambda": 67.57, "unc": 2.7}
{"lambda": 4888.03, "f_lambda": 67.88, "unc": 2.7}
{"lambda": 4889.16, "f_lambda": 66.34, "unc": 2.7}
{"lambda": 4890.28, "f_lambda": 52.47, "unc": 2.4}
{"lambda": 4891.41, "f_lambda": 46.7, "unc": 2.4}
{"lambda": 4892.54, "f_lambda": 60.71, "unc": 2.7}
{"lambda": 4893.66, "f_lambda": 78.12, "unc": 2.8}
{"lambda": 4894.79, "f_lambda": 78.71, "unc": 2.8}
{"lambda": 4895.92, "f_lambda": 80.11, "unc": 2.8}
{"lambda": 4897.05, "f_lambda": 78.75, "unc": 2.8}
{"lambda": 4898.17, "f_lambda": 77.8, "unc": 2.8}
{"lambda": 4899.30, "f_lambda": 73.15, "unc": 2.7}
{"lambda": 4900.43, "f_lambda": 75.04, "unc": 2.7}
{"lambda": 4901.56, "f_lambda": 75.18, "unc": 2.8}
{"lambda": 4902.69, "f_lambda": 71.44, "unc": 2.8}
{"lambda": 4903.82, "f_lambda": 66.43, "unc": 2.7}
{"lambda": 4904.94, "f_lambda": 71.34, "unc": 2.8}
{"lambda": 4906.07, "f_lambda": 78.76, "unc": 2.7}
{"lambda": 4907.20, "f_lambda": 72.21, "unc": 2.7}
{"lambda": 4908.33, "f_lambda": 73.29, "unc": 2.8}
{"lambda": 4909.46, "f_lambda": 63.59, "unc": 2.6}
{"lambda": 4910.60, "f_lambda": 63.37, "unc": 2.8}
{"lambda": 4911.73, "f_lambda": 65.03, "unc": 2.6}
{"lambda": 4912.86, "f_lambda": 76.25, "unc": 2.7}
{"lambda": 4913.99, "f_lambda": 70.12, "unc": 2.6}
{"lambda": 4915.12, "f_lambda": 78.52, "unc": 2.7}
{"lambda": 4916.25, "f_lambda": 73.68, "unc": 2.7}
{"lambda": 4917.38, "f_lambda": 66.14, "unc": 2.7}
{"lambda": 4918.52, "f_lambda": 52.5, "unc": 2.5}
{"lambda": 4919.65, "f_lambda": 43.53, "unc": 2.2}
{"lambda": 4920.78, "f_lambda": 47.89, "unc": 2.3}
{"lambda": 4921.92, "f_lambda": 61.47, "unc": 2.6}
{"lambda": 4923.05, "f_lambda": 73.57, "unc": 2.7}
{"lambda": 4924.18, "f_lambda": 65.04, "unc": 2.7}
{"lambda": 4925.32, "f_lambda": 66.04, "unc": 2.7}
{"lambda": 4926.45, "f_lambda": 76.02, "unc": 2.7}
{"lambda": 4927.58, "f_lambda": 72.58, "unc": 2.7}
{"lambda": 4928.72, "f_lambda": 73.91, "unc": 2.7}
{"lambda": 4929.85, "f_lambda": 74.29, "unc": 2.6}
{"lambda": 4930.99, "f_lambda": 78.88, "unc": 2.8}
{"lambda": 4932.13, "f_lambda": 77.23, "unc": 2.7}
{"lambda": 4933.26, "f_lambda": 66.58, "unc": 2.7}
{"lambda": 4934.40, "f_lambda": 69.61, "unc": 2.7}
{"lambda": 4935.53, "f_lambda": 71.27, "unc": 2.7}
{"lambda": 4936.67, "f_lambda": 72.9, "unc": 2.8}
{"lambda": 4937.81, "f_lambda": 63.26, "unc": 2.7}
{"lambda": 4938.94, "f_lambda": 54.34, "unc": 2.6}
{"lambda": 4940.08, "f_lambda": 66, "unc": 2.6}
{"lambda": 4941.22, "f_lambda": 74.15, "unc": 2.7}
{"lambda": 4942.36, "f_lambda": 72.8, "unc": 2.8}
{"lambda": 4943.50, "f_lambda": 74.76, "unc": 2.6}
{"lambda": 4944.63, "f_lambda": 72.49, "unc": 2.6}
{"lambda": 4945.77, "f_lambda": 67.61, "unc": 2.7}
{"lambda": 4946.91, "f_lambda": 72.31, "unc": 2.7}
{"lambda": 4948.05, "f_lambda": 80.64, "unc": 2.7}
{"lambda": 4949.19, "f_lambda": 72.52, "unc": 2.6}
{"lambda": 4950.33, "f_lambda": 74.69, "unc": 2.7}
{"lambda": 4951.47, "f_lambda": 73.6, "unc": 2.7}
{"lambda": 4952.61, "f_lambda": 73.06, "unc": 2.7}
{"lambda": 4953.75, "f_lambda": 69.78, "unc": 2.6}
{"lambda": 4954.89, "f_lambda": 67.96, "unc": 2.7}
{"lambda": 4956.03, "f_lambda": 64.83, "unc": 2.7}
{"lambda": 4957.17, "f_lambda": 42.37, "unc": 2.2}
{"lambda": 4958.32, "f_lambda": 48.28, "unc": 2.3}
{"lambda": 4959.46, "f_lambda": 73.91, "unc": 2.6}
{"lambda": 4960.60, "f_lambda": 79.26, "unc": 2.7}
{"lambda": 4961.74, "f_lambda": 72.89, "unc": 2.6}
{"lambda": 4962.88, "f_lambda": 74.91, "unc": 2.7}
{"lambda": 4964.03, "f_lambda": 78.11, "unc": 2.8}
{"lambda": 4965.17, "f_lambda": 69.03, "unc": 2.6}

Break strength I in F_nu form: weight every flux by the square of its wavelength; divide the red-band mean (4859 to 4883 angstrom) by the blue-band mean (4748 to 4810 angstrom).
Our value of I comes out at 0.92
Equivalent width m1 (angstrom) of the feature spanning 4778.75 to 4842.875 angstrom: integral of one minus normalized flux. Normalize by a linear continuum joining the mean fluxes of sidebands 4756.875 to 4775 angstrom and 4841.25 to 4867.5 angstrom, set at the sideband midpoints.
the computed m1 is -3.8 angstrom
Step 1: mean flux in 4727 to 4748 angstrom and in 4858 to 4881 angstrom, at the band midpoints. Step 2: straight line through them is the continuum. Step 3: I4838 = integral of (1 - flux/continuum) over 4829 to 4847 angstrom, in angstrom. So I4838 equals -2.0 angstrom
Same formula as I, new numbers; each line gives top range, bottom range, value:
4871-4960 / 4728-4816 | 1.01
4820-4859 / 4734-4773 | 1.05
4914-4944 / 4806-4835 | 0.97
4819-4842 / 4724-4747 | 1.05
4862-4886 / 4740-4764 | 0.96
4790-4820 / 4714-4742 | 1.07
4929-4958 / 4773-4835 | 1.01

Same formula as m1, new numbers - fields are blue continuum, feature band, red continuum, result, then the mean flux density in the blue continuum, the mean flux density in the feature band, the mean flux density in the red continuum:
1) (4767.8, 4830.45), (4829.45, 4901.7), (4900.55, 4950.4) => 2.3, 72.6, 68.7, 69.4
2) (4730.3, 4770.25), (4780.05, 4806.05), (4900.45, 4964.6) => -0.7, 71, 72.4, 69.2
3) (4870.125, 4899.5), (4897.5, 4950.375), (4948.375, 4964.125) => -1.1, 67.7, 69.8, 68.9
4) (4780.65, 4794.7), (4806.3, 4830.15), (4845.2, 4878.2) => -1.4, 71.8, 73.5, 65.9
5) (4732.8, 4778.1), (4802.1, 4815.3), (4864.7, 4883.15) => -0.9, 70.8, 73.4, 66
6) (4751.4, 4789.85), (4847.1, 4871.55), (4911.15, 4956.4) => 1.4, 70.3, 65.9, 69.2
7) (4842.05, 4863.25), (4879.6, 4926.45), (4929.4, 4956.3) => 0.9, 68.5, 68.6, 71.1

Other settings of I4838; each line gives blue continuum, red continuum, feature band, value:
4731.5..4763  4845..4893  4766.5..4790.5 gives 0.1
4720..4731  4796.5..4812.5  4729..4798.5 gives 1.1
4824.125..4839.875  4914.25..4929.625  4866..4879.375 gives 1.0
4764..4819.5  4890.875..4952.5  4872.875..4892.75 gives 1.1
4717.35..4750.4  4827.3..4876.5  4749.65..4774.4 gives 0.6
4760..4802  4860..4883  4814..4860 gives -3.8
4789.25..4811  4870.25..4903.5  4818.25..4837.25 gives -0.4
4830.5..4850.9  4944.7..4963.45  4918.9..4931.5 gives 0.7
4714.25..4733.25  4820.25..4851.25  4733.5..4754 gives 0.0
